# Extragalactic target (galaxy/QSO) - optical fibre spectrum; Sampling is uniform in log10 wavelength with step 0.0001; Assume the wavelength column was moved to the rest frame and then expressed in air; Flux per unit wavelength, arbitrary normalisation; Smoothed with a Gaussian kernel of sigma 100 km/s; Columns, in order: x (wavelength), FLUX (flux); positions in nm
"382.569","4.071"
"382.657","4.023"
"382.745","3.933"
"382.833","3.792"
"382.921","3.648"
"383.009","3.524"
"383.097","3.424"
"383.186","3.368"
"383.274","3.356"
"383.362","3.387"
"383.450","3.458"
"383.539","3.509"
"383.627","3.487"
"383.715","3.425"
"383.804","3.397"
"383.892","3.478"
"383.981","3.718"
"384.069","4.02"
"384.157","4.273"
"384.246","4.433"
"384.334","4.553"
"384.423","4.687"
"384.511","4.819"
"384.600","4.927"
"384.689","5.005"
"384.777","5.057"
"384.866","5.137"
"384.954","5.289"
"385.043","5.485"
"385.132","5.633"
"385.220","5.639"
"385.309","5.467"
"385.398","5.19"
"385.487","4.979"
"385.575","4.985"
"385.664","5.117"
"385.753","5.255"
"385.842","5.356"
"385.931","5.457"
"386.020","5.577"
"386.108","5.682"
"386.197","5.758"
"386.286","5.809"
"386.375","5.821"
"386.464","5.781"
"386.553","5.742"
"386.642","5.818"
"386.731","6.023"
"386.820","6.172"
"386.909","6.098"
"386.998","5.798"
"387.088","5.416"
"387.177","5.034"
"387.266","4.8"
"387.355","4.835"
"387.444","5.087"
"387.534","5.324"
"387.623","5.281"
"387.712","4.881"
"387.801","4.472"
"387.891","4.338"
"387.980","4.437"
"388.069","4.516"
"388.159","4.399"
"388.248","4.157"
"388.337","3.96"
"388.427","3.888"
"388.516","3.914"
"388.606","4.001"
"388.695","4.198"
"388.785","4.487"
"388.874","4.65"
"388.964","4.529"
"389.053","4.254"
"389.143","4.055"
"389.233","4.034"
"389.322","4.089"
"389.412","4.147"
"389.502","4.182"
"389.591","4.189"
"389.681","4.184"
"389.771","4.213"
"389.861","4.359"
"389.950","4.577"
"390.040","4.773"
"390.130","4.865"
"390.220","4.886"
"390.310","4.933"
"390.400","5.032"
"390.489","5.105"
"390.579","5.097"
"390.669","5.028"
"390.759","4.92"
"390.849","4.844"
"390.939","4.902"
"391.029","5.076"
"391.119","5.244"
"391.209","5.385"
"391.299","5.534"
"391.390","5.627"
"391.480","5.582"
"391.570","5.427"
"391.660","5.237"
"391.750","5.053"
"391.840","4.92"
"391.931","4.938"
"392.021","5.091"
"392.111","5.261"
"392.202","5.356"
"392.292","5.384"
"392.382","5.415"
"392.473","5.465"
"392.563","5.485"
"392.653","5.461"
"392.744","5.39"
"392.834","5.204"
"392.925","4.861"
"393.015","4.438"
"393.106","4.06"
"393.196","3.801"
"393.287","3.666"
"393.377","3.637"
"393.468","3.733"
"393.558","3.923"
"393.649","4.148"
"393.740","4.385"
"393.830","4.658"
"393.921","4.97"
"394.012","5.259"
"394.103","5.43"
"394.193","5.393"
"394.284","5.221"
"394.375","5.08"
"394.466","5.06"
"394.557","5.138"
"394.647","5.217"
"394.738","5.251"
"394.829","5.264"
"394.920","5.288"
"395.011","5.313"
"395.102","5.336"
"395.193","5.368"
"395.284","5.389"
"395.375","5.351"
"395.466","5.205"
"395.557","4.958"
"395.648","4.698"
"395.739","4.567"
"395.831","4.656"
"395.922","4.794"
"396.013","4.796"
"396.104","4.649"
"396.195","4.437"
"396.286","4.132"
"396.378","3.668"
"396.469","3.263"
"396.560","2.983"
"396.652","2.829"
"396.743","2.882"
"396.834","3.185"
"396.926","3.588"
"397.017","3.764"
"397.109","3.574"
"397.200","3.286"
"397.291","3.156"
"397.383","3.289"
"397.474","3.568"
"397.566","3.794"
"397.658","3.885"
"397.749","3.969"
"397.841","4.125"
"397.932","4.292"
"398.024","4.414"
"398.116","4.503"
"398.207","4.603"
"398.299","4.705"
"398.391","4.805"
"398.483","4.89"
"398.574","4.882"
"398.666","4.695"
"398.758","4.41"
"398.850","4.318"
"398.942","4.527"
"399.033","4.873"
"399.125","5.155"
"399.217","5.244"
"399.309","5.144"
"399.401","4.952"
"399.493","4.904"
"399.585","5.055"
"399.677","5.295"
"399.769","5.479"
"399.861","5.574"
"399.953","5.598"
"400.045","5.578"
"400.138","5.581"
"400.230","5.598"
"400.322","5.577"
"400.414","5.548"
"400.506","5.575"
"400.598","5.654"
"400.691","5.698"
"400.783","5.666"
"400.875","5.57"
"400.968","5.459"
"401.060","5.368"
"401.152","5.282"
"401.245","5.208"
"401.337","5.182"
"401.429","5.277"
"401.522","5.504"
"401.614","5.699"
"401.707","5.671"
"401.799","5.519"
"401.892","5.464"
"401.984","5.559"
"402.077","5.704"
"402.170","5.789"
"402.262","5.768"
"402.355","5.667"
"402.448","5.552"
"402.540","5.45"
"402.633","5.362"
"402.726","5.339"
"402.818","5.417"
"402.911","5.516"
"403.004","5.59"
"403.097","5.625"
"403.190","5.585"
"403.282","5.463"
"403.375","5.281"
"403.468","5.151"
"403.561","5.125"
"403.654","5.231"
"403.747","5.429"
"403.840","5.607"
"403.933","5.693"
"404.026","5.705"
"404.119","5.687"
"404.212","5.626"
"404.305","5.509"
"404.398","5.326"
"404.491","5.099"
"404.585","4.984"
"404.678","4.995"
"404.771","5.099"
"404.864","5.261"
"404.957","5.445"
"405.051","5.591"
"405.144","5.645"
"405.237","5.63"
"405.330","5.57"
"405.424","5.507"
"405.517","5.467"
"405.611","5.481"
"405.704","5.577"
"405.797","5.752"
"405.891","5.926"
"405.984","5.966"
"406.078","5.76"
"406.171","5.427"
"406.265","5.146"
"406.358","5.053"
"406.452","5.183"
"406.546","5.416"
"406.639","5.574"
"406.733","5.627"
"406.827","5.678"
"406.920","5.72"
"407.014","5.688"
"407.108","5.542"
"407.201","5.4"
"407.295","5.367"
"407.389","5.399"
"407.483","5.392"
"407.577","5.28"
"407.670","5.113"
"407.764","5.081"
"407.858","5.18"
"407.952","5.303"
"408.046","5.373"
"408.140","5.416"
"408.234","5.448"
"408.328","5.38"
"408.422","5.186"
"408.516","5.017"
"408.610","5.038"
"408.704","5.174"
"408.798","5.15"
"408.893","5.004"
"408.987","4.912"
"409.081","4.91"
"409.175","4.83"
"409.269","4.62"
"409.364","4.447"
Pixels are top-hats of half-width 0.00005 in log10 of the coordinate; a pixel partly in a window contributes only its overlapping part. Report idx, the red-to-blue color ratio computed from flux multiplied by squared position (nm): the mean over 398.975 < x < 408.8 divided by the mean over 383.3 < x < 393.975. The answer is 1.22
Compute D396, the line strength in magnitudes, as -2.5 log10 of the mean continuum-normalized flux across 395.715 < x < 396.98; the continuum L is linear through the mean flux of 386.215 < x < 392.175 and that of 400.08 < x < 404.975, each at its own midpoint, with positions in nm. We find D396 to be 0.32 mag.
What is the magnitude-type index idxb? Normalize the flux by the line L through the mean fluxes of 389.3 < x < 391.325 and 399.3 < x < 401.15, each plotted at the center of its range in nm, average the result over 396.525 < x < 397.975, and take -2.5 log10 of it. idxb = 0.43 mag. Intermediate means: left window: 4.77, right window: 5.45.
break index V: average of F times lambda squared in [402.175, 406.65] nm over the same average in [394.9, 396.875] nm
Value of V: 1.29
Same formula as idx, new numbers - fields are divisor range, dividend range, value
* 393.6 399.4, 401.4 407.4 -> 1.27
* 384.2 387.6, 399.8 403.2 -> 1.12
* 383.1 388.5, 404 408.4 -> 1.25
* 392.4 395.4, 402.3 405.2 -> 1.16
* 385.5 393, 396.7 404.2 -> 1.07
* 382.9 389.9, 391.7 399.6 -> 1.03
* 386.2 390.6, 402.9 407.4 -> 1.24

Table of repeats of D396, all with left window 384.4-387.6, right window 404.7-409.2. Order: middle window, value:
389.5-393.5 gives 0.10 mag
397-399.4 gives 0.24 mag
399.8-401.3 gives -0.03 mag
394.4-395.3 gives 0.03 mag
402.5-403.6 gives -0.01 mag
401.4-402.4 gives -0.04 mag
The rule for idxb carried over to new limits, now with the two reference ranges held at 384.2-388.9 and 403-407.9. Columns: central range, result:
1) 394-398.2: 0.19 mag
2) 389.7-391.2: 0.06 mag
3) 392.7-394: 0.19 mag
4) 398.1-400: 0.08 mag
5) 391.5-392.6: -0.02 mag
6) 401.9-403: -0.03 mag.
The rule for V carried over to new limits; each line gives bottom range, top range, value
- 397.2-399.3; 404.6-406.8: 1.30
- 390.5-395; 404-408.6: 1.16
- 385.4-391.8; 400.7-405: 1.19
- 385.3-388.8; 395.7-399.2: 0.85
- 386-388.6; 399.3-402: 1.14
